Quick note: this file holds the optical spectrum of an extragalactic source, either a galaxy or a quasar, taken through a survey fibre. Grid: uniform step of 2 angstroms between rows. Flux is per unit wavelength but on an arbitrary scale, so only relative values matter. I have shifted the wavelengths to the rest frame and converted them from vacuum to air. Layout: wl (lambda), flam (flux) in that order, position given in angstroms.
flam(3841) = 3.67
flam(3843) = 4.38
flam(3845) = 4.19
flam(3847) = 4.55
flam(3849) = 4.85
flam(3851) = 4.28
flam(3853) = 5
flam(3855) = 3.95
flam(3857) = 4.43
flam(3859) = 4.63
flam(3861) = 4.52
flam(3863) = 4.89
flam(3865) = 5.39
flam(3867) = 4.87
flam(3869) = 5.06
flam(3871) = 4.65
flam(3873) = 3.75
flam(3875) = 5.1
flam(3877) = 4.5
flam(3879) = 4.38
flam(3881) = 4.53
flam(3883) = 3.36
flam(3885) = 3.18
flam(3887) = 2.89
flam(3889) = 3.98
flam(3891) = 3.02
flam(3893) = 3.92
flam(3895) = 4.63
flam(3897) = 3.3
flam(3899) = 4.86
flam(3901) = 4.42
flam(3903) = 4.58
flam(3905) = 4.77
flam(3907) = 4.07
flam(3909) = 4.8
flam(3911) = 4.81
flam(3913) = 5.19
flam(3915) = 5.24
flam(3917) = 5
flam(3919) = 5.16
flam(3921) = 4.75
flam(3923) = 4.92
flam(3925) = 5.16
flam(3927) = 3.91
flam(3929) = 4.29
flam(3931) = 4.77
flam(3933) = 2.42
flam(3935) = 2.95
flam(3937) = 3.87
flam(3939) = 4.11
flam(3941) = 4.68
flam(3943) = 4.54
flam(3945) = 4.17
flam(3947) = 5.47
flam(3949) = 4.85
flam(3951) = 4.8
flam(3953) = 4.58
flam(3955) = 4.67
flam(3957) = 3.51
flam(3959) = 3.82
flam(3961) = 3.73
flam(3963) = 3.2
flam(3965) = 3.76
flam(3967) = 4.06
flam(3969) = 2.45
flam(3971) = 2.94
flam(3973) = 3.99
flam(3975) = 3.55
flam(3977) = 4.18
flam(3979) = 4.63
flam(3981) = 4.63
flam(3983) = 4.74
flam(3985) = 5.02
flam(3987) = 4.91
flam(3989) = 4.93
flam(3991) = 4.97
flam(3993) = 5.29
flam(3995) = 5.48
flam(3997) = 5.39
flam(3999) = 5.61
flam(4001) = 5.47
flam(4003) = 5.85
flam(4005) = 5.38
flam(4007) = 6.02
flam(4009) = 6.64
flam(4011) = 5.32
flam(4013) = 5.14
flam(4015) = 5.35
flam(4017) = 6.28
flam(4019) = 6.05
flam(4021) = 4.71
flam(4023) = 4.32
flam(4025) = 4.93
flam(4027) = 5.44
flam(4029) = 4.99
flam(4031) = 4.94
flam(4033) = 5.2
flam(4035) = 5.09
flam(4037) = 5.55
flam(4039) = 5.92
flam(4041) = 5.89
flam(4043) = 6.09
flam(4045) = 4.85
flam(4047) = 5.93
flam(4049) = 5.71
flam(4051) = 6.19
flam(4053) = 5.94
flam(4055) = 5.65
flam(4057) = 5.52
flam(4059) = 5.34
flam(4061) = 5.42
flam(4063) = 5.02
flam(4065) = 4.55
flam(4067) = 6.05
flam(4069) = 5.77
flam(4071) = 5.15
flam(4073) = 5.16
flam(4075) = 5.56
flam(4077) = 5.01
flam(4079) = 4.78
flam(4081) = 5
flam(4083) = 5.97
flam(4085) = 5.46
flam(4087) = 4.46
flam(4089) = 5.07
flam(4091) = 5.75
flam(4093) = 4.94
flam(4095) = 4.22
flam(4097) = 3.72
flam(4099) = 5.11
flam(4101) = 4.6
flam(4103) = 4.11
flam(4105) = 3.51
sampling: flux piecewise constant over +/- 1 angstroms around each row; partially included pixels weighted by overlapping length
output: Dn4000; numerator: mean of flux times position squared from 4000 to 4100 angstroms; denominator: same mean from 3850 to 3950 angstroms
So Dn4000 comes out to 1.3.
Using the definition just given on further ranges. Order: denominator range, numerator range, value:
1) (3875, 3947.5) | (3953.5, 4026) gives 1.15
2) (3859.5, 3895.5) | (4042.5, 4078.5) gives 1.41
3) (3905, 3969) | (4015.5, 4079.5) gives 1.32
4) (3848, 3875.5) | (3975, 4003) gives 1.14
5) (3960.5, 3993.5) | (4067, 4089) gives 1.33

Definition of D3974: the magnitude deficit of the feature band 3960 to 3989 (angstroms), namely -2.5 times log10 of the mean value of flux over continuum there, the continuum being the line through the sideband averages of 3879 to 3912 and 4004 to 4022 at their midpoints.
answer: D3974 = 0.27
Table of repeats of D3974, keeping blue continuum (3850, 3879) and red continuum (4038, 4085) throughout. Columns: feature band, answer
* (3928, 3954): 0.17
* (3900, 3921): 0.01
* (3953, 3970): 0.34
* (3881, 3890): 0.33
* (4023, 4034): 0.07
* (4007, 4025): -0.04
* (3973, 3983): 0.20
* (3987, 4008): -0.04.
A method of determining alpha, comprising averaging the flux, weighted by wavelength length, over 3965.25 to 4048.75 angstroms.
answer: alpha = 5.07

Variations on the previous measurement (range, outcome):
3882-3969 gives 4.22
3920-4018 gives 4.59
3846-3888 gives 4.42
